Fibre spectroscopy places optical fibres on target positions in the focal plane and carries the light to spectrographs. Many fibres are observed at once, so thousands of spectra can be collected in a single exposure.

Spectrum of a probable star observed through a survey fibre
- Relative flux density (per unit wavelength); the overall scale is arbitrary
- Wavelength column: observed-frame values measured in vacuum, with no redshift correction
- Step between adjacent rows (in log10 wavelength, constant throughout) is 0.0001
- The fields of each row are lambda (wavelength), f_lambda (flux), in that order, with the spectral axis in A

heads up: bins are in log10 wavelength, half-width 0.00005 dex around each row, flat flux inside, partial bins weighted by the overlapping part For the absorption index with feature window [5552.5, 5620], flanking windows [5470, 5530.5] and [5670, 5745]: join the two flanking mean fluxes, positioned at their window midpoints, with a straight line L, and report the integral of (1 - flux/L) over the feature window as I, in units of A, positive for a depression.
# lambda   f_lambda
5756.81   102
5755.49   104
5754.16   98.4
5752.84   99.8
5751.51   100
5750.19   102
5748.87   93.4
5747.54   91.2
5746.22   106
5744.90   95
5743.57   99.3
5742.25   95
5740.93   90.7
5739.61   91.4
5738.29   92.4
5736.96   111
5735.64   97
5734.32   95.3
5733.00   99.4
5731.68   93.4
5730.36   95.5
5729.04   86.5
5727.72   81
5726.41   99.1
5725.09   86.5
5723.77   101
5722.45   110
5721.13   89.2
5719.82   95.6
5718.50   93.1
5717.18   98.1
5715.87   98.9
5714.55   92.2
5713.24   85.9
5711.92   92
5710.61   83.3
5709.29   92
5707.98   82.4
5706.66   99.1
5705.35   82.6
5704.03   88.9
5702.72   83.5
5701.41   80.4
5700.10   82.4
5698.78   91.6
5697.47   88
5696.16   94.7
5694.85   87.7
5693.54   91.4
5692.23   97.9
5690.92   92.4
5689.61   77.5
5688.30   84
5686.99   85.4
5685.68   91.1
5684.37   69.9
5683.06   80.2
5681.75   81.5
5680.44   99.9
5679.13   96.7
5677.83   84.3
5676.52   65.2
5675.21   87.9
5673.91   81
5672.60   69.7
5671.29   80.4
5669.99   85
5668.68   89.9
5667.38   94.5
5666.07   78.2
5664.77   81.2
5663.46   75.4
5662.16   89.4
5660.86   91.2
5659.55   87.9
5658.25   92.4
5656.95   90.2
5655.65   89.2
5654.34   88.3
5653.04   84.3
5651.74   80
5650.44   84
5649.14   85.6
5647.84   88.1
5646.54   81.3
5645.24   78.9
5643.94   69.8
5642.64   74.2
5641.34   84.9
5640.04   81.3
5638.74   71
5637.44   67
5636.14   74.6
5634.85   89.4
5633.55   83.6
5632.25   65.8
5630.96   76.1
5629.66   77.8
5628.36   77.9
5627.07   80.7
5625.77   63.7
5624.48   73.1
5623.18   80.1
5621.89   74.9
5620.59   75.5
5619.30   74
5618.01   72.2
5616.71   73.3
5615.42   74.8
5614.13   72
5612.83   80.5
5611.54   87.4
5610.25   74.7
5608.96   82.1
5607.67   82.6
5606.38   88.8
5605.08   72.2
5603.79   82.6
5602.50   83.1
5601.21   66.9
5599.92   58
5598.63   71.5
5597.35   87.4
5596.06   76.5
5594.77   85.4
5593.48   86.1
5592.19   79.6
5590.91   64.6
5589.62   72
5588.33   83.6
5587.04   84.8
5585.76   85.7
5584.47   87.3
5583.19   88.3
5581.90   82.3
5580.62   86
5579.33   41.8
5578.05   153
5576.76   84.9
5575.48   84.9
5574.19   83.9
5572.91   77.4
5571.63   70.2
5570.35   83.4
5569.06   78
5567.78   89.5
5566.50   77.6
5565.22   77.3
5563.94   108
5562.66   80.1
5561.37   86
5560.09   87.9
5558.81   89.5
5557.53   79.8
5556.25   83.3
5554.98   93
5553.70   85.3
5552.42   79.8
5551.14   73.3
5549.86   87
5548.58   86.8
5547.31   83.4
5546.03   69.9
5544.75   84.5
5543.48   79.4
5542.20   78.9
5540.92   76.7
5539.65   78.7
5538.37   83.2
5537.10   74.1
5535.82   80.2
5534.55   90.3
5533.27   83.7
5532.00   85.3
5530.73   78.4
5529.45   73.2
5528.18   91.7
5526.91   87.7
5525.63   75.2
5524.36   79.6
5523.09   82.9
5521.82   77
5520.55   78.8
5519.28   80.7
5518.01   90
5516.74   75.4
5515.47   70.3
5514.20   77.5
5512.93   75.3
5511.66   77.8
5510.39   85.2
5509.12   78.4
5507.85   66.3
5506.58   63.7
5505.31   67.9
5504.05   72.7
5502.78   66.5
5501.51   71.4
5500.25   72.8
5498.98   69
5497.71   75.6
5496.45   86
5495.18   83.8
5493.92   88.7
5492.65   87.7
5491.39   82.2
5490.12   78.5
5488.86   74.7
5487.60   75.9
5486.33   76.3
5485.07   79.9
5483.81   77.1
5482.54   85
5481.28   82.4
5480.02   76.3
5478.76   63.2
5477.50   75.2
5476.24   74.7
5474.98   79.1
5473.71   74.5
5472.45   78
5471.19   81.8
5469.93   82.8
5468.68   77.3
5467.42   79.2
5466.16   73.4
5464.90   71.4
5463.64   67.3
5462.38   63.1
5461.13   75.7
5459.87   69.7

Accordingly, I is 0.8 A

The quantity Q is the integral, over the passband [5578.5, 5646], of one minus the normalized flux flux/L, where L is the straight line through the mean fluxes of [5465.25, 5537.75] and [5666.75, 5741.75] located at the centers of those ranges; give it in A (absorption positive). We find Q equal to 5.56 A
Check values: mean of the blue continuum 78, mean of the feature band 77.3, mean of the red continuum 89.5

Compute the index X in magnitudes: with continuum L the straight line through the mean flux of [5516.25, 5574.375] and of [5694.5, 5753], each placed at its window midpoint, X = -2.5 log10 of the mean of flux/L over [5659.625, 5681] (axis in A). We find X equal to 0.07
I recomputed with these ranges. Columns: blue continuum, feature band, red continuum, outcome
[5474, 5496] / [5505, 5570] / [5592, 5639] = -2.4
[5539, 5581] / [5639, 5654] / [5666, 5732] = 1.0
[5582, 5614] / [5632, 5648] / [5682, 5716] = 1.0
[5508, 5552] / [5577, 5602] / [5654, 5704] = 0.4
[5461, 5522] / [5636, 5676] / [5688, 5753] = 2.6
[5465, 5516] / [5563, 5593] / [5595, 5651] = -2.6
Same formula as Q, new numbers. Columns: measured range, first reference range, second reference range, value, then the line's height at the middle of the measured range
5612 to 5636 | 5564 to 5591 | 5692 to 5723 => 2.85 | 86.2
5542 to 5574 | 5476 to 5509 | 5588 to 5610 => -2.42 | 77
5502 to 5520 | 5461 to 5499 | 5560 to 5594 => 1.06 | 79.5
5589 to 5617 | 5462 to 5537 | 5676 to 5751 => 2.24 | 84.1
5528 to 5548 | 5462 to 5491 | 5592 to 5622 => -0.96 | 76.8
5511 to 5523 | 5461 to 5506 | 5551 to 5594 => 0.13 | 79.2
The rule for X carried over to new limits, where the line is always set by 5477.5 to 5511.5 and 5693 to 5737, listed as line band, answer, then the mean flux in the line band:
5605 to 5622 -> 0.09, 77.7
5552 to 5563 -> -0.06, 85.2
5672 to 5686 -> 0.09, 82.3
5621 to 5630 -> 0.14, 75.4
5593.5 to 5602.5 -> 0.11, 75.8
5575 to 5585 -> -0.08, 88.7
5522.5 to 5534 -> -0.04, 82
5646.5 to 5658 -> 0.02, 86.2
